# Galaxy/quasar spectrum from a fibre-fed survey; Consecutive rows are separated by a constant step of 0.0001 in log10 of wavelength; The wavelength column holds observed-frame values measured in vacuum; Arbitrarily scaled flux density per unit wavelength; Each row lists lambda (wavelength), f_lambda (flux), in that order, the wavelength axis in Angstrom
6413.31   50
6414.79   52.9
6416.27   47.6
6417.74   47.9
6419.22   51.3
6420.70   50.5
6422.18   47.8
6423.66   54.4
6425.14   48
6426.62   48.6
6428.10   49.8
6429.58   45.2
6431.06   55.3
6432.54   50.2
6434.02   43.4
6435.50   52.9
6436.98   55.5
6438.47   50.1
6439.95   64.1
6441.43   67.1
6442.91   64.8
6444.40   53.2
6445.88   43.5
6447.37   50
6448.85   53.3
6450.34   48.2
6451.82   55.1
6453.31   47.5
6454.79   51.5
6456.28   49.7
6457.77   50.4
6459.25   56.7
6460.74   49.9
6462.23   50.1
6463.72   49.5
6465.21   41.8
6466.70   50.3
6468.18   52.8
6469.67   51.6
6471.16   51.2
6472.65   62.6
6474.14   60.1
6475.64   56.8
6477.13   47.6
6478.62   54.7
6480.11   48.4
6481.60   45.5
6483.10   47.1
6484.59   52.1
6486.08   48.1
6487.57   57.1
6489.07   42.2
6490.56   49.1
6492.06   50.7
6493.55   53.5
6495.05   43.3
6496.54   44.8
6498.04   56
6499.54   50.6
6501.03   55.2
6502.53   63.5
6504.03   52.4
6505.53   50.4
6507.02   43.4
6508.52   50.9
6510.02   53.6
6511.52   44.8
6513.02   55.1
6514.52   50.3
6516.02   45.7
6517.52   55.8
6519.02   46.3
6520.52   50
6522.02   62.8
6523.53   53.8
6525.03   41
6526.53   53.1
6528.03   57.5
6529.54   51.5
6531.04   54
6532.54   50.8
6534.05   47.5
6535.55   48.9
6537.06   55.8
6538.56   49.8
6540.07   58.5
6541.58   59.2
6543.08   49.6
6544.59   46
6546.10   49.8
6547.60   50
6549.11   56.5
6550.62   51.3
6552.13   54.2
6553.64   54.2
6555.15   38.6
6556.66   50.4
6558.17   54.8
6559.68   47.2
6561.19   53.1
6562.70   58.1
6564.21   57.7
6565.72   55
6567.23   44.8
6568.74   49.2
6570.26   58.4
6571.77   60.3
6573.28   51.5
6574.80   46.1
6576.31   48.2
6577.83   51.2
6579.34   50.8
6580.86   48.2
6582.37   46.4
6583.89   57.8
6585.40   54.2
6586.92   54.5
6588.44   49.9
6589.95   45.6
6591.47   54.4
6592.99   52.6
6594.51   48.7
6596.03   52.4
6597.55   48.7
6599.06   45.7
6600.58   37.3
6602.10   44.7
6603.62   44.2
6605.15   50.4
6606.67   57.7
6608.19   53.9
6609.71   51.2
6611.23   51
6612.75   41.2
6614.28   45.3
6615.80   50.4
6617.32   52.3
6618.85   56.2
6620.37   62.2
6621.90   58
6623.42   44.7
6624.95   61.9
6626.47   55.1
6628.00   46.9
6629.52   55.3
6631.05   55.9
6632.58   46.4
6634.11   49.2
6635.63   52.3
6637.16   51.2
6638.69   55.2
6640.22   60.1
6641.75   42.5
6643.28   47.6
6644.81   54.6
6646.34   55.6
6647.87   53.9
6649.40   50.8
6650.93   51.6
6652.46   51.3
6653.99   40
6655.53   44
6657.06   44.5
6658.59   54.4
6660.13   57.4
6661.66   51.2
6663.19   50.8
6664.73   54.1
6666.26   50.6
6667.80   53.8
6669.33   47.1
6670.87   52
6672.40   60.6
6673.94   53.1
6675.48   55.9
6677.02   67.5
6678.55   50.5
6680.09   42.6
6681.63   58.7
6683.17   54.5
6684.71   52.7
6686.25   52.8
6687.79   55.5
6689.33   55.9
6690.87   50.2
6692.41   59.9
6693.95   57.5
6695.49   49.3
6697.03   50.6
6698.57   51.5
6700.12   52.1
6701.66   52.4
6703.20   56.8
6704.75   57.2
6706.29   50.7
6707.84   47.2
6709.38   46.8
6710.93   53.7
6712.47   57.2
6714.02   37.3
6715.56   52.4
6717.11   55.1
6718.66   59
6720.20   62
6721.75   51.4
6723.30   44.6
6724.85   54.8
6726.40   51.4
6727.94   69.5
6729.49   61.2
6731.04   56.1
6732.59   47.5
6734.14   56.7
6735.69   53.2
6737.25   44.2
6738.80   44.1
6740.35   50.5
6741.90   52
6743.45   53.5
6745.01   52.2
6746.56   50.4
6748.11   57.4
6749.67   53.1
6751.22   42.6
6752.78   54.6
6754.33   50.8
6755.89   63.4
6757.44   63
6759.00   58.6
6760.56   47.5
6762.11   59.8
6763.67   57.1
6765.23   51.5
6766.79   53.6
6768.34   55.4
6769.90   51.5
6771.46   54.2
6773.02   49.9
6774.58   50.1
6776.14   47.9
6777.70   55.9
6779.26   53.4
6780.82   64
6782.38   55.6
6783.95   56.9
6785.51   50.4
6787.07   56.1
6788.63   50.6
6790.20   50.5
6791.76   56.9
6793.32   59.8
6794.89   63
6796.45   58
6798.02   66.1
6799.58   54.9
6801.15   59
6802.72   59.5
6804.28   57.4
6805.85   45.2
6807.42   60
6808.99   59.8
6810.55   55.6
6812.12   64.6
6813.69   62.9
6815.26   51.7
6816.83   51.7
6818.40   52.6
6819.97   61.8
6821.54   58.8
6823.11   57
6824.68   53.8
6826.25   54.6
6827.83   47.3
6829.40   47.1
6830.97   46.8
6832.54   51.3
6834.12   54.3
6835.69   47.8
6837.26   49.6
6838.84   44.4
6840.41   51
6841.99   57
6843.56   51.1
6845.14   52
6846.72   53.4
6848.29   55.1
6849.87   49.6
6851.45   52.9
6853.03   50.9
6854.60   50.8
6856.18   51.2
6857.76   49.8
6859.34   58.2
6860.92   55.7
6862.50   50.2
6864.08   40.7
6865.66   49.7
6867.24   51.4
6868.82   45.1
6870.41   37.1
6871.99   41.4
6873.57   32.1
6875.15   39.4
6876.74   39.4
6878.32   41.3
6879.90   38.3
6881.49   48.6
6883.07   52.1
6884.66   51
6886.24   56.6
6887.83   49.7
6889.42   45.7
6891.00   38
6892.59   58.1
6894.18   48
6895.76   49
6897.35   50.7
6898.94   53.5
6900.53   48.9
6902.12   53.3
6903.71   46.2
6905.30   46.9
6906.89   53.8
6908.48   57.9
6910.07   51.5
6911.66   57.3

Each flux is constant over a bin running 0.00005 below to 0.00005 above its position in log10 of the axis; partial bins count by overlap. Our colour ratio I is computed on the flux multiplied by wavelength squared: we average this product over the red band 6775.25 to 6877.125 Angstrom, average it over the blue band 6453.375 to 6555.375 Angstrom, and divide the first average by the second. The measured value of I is 1.13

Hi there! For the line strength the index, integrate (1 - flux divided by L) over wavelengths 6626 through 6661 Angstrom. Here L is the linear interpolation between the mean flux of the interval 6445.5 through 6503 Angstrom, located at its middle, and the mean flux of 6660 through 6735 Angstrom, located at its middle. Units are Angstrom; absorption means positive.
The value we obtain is 1.3 Angstrom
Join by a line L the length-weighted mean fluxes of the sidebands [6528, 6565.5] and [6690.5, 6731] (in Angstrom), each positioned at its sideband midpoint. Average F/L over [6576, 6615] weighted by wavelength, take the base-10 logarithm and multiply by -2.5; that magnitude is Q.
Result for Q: 0.07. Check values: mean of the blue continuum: 52.1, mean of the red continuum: 53.6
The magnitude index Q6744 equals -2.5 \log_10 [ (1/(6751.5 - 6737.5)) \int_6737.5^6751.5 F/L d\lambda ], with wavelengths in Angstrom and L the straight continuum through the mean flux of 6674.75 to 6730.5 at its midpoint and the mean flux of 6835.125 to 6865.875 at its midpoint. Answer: 0.05 mag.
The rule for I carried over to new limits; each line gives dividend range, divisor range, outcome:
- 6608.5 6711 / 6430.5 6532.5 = 1.07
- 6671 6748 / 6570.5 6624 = 1.09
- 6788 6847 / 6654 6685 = 1.09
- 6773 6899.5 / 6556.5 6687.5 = 1.07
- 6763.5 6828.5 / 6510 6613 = 1.17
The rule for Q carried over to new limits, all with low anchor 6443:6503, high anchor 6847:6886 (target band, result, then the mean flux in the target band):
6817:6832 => -0.12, 53.2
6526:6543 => -0.05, 53.2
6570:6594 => -0.03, 51.7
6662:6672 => -0.05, 51.8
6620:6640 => -0.08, 53.4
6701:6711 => -0.07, 52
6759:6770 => -0.12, 54.3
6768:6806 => -0.15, 55.5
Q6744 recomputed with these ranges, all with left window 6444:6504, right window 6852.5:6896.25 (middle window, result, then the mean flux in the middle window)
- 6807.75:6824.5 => -0.205 mag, 57.6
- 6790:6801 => -0.225 mag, 58.9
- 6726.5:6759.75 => -0.118 mag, 54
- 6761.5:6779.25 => -0.110 mag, 53.3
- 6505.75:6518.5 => 0.018 mag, 49.9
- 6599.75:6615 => 0.047 mag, 47.7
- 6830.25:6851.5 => -0.081 mag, 51.1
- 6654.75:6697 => -0.087 mag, 53.2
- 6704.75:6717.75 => -0.037 mag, 50.4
